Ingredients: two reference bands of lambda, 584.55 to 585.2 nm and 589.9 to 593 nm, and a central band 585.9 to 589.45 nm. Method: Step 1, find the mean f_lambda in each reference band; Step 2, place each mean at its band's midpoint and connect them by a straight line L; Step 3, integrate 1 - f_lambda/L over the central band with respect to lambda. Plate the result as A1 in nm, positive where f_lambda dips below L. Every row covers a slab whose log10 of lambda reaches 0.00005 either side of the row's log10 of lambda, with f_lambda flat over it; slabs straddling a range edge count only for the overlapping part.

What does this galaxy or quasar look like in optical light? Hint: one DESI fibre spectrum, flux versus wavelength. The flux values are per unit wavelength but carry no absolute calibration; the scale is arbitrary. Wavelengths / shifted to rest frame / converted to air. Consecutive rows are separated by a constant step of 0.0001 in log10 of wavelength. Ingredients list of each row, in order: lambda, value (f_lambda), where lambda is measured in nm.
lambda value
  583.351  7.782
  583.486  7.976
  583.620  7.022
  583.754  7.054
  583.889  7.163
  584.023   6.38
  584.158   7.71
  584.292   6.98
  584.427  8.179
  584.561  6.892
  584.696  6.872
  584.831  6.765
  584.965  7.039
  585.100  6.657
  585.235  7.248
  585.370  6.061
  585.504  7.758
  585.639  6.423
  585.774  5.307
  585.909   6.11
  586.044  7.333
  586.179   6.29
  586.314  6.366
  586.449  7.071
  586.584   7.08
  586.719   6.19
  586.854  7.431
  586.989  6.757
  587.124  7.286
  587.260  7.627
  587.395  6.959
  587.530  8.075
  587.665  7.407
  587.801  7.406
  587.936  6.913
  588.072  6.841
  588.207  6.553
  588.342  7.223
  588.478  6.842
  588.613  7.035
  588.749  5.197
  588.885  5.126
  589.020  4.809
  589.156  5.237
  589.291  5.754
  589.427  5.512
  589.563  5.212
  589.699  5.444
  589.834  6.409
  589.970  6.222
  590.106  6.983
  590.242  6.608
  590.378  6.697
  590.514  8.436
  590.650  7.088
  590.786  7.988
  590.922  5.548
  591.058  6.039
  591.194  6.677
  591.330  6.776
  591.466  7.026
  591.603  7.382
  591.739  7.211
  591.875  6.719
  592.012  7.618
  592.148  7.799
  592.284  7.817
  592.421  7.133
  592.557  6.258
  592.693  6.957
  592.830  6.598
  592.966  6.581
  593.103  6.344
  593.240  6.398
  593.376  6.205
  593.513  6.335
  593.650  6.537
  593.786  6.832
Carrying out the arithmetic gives 0.14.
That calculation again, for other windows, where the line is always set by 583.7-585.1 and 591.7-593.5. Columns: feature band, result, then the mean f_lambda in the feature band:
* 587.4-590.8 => 0.22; 6.51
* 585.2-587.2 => 0.09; 6.71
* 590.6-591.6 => 0.02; 6.77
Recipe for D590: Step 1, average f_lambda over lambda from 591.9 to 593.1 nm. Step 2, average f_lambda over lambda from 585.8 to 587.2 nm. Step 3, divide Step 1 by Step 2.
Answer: 1.04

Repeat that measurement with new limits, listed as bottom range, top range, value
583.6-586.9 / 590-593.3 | 1.01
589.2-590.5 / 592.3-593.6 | 1.07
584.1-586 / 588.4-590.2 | 0.85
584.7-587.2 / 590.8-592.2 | 1.03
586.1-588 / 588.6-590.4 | 0.82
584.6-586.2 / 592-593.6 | 1.02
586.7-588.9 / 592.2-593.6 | 0.96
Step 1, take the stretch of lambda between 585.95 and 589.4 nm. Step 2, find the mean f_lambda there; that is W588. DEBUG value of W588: 6.65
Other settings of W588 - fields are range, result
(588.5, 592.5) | 6.54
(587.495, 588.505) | 7.14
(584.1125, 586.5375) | 6.83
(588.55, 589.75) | 5.47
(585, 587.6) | 6.85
